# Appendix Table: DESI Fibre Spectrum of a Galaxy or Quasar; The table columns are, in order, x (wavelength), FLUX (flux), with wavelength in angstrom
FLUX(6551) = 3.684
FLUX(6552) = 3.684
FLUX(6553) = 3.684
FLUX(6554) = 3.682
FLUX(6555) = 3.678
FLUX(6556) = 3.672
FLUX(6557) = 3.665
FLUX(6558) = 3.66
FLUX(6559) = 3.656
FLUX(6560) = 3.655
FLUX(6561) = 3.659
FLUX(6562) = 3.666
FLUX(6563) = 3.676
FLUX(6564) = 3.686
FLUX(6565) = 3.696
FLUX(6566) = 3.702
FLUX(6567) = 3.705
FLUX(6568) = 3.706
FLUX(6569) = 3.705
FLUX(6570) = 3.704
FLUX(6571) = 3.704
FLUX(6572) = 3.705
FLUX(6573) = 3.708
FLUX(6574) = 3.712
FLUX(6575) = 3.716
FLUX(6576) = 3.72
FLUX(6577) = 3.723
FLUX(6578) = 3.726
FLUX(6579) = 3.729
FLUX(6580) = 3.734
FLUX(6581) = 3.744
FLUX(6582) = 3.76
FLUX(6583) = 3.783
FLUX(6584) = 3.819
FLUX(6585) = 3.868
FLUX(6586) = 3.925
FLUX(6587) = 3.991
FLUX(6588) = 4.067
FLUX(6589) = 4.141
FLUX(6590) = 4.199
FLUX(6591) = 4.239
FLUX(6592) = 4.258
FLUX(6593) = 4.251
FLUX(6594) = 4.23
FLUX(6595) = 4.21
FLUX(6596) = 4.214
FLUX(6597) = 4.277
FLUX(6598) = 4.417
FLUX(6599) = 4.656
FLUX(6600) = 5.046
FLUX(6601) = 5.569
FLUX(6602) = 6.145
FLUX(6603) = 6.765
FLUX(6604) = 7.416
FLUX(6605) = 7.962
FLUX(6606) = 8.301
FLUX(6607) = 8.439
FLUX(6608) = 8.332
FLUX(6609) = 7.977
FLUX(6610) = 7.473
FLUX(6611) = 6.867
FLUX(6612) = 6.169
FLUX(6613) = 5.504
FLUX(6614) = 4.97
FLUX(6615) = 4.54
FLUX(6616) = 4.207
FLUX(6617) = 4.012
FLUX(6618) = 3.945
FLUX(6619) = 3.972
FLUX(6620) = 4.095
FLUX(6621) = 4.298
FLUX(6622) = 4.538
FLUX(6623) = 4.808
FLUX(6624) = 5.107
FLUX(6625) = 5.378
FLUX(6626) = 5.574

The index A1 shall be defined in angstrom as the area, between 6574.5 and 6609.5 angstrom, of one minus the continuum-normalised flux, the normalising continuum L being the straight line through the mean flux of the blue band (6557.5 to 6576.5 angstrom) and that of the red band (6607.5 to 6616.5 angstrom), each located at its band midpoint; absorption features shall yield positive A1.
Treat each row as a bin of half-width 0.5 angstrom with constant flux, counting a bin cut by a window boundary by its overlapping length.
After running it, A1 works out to 1.8 angstrom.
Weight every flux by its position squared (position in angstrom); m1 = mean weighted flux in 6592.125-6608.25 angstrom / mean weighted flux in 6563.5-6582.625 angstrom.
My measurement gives 1.58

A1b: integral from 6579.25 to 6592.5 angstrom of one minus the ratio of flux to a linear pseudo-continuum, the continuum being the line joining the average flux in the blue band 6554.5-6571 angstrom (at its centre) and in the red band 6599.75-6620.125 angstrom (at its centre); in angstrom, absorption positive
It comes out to 2.51 angstrom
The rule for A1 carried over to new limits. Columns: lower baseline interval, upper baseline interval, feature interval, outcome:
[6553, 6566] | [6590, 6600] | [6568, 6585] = 1.09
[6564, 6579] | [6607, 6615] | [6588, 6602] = 2.60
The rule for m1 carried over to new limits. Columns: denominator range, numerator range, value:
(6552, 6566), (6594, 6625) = 1.54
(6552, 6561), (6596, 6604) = 1.47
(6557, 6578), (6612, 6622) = 1.23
